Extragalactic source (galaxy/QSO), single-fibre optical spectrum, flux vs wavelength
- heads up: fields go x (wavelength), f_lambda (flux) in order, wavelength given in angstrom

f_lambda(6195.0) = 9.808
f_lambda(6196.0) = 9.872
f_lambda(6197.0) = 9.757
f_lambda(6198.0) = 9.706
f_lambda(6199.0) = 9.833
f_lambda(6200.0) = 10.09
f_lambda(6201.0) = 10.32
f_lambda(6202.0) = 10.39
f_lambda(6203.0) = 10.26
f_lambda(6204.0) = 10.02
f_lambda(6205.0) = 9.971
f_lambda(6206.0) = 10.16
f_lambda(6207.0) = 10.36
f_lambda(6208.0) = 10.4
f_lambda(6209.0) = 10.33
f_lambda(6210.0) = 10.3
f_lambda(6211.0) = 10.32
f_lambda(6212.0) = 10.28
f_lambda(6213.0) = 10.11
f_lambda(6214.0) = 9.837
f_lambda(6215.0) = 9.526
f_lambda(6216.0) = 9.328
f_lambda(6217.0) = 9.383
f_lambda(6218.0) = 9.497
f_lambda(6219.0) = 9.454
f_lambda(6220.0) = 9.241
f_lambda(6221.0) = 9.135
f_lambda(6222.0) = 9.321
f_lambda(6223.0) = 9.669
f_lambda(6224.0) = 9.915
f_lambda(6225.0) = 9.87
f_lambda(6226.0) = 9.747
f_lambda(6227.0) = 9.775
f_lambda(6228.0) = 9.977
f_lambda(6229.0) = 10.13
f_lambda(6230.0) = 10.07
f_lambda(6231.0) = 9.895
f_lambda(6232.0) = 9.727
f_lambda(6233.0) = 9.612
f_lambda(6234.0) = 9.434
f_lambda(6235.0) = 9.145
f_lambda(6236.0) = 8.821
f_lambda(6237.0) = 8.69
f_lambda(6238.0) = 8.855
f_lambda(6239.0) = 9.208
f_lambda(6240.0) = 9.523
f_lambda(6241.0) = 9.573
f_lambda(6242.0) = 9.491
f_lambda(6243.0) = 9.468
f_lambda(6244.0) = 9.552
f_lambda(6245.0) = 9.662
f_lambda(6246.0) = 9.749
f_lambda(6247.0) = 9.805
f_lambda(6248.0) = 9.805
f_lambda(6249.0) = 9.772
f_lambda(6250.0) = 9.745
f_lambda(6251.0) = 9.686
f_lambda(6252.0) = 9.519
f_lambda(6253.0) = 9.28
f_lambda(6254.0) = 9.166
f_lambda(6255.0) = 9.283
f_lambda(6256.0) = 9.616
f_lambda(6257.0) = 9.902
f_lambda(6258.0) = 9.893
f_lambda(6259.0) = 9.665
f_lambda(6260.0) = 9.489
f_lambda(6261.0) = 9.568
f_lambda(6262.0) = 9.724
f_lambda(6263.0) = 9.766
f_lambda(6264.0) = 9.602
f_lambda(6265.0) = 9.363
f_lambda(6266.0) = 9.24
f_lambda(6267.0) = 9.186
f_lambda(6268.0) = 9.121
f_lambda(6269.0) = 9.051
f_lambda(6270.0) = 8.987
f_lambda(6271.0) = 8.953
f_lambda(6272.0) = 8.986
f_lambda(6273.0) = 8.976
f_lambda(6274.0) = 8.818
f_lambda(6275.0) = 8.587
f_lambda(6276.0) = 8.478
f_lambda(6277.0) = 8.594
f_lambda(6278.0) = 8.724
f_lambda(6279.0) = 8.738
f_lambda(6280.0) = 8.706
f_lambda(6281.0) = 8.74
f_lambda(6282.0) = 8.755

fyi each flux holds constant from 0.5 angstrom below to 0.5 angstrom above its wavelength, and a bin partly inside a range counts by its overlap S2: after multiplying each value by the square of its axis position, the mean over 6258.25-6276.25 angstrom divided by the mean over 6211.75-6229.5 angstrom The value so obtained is 1.0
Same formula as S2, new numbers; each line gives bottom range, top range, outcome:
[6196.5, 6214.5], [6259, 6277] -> 0.92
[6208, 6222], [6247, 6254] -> 1.00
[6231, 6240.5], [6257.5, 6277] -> 1.01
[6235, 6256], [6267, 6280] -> 0.95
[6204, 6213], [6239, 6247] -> 0.94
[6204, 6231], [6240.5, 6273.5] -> 0.97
